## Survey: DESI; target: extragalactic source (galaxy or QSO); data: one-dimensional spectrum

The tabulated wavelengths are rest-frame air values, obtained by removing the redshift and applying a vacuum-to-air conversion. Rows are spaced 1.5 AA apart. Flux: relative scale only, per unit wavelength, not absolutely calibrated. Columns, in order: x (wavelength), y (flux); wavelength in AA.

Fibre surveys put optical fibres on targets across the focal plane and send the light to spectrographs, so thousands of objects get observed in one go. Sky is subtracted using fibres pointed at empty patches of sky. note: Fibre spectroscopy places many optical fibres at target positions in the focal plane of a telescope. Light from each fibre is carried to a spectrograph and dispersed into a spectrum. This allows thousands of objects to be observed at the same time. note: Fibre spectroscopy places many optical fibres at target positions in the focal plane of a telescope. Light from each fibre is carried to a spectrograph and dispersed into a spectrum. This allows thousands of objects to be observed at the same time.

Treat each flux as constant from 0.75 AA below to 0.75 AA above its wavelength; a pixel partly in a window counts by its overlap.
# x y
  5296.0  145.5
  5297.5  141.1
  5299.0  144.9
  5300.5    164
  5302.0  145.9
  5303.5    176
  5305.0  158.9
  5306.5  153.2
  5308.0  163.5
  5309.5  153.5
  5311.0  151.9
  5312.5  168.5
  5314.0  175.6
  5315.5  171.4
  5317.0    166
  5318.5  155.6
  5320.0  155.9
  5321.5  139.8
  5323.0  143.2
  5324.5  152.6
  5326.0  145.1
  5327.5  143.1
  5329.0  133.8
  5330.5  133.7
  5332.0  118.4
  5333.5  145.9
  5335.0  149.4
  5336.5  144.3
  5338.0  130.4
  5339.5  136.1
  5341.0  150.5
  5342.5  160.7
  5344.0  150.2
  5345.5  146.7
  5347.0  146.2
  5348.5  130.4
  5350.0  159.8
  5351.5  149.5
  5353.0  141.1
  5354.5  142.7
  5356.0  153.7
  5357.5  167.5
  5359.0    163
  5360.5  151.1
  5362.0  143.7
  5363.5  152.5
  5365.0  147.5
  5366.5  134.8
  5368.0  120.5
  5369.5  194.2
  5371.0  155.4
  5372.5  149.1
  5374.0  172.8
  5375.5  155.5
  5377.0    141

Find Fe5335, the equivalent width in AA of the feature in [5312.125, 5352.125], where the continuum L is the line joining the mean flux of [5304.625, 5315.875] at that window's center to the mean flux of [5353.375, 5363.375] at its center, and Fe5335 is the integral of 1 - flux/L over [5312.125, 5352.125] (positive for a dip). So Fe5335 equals 2.5 AA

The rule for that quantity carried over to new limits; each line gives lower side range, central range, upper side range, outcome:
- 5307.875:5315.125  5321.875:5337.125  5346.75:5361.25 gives 1.63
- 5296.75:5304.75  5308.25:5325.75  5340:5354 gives -0.59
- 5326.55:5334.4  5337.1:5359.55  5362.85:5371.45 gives -0.86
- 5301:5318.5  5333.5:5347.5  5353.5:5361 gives 1.03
